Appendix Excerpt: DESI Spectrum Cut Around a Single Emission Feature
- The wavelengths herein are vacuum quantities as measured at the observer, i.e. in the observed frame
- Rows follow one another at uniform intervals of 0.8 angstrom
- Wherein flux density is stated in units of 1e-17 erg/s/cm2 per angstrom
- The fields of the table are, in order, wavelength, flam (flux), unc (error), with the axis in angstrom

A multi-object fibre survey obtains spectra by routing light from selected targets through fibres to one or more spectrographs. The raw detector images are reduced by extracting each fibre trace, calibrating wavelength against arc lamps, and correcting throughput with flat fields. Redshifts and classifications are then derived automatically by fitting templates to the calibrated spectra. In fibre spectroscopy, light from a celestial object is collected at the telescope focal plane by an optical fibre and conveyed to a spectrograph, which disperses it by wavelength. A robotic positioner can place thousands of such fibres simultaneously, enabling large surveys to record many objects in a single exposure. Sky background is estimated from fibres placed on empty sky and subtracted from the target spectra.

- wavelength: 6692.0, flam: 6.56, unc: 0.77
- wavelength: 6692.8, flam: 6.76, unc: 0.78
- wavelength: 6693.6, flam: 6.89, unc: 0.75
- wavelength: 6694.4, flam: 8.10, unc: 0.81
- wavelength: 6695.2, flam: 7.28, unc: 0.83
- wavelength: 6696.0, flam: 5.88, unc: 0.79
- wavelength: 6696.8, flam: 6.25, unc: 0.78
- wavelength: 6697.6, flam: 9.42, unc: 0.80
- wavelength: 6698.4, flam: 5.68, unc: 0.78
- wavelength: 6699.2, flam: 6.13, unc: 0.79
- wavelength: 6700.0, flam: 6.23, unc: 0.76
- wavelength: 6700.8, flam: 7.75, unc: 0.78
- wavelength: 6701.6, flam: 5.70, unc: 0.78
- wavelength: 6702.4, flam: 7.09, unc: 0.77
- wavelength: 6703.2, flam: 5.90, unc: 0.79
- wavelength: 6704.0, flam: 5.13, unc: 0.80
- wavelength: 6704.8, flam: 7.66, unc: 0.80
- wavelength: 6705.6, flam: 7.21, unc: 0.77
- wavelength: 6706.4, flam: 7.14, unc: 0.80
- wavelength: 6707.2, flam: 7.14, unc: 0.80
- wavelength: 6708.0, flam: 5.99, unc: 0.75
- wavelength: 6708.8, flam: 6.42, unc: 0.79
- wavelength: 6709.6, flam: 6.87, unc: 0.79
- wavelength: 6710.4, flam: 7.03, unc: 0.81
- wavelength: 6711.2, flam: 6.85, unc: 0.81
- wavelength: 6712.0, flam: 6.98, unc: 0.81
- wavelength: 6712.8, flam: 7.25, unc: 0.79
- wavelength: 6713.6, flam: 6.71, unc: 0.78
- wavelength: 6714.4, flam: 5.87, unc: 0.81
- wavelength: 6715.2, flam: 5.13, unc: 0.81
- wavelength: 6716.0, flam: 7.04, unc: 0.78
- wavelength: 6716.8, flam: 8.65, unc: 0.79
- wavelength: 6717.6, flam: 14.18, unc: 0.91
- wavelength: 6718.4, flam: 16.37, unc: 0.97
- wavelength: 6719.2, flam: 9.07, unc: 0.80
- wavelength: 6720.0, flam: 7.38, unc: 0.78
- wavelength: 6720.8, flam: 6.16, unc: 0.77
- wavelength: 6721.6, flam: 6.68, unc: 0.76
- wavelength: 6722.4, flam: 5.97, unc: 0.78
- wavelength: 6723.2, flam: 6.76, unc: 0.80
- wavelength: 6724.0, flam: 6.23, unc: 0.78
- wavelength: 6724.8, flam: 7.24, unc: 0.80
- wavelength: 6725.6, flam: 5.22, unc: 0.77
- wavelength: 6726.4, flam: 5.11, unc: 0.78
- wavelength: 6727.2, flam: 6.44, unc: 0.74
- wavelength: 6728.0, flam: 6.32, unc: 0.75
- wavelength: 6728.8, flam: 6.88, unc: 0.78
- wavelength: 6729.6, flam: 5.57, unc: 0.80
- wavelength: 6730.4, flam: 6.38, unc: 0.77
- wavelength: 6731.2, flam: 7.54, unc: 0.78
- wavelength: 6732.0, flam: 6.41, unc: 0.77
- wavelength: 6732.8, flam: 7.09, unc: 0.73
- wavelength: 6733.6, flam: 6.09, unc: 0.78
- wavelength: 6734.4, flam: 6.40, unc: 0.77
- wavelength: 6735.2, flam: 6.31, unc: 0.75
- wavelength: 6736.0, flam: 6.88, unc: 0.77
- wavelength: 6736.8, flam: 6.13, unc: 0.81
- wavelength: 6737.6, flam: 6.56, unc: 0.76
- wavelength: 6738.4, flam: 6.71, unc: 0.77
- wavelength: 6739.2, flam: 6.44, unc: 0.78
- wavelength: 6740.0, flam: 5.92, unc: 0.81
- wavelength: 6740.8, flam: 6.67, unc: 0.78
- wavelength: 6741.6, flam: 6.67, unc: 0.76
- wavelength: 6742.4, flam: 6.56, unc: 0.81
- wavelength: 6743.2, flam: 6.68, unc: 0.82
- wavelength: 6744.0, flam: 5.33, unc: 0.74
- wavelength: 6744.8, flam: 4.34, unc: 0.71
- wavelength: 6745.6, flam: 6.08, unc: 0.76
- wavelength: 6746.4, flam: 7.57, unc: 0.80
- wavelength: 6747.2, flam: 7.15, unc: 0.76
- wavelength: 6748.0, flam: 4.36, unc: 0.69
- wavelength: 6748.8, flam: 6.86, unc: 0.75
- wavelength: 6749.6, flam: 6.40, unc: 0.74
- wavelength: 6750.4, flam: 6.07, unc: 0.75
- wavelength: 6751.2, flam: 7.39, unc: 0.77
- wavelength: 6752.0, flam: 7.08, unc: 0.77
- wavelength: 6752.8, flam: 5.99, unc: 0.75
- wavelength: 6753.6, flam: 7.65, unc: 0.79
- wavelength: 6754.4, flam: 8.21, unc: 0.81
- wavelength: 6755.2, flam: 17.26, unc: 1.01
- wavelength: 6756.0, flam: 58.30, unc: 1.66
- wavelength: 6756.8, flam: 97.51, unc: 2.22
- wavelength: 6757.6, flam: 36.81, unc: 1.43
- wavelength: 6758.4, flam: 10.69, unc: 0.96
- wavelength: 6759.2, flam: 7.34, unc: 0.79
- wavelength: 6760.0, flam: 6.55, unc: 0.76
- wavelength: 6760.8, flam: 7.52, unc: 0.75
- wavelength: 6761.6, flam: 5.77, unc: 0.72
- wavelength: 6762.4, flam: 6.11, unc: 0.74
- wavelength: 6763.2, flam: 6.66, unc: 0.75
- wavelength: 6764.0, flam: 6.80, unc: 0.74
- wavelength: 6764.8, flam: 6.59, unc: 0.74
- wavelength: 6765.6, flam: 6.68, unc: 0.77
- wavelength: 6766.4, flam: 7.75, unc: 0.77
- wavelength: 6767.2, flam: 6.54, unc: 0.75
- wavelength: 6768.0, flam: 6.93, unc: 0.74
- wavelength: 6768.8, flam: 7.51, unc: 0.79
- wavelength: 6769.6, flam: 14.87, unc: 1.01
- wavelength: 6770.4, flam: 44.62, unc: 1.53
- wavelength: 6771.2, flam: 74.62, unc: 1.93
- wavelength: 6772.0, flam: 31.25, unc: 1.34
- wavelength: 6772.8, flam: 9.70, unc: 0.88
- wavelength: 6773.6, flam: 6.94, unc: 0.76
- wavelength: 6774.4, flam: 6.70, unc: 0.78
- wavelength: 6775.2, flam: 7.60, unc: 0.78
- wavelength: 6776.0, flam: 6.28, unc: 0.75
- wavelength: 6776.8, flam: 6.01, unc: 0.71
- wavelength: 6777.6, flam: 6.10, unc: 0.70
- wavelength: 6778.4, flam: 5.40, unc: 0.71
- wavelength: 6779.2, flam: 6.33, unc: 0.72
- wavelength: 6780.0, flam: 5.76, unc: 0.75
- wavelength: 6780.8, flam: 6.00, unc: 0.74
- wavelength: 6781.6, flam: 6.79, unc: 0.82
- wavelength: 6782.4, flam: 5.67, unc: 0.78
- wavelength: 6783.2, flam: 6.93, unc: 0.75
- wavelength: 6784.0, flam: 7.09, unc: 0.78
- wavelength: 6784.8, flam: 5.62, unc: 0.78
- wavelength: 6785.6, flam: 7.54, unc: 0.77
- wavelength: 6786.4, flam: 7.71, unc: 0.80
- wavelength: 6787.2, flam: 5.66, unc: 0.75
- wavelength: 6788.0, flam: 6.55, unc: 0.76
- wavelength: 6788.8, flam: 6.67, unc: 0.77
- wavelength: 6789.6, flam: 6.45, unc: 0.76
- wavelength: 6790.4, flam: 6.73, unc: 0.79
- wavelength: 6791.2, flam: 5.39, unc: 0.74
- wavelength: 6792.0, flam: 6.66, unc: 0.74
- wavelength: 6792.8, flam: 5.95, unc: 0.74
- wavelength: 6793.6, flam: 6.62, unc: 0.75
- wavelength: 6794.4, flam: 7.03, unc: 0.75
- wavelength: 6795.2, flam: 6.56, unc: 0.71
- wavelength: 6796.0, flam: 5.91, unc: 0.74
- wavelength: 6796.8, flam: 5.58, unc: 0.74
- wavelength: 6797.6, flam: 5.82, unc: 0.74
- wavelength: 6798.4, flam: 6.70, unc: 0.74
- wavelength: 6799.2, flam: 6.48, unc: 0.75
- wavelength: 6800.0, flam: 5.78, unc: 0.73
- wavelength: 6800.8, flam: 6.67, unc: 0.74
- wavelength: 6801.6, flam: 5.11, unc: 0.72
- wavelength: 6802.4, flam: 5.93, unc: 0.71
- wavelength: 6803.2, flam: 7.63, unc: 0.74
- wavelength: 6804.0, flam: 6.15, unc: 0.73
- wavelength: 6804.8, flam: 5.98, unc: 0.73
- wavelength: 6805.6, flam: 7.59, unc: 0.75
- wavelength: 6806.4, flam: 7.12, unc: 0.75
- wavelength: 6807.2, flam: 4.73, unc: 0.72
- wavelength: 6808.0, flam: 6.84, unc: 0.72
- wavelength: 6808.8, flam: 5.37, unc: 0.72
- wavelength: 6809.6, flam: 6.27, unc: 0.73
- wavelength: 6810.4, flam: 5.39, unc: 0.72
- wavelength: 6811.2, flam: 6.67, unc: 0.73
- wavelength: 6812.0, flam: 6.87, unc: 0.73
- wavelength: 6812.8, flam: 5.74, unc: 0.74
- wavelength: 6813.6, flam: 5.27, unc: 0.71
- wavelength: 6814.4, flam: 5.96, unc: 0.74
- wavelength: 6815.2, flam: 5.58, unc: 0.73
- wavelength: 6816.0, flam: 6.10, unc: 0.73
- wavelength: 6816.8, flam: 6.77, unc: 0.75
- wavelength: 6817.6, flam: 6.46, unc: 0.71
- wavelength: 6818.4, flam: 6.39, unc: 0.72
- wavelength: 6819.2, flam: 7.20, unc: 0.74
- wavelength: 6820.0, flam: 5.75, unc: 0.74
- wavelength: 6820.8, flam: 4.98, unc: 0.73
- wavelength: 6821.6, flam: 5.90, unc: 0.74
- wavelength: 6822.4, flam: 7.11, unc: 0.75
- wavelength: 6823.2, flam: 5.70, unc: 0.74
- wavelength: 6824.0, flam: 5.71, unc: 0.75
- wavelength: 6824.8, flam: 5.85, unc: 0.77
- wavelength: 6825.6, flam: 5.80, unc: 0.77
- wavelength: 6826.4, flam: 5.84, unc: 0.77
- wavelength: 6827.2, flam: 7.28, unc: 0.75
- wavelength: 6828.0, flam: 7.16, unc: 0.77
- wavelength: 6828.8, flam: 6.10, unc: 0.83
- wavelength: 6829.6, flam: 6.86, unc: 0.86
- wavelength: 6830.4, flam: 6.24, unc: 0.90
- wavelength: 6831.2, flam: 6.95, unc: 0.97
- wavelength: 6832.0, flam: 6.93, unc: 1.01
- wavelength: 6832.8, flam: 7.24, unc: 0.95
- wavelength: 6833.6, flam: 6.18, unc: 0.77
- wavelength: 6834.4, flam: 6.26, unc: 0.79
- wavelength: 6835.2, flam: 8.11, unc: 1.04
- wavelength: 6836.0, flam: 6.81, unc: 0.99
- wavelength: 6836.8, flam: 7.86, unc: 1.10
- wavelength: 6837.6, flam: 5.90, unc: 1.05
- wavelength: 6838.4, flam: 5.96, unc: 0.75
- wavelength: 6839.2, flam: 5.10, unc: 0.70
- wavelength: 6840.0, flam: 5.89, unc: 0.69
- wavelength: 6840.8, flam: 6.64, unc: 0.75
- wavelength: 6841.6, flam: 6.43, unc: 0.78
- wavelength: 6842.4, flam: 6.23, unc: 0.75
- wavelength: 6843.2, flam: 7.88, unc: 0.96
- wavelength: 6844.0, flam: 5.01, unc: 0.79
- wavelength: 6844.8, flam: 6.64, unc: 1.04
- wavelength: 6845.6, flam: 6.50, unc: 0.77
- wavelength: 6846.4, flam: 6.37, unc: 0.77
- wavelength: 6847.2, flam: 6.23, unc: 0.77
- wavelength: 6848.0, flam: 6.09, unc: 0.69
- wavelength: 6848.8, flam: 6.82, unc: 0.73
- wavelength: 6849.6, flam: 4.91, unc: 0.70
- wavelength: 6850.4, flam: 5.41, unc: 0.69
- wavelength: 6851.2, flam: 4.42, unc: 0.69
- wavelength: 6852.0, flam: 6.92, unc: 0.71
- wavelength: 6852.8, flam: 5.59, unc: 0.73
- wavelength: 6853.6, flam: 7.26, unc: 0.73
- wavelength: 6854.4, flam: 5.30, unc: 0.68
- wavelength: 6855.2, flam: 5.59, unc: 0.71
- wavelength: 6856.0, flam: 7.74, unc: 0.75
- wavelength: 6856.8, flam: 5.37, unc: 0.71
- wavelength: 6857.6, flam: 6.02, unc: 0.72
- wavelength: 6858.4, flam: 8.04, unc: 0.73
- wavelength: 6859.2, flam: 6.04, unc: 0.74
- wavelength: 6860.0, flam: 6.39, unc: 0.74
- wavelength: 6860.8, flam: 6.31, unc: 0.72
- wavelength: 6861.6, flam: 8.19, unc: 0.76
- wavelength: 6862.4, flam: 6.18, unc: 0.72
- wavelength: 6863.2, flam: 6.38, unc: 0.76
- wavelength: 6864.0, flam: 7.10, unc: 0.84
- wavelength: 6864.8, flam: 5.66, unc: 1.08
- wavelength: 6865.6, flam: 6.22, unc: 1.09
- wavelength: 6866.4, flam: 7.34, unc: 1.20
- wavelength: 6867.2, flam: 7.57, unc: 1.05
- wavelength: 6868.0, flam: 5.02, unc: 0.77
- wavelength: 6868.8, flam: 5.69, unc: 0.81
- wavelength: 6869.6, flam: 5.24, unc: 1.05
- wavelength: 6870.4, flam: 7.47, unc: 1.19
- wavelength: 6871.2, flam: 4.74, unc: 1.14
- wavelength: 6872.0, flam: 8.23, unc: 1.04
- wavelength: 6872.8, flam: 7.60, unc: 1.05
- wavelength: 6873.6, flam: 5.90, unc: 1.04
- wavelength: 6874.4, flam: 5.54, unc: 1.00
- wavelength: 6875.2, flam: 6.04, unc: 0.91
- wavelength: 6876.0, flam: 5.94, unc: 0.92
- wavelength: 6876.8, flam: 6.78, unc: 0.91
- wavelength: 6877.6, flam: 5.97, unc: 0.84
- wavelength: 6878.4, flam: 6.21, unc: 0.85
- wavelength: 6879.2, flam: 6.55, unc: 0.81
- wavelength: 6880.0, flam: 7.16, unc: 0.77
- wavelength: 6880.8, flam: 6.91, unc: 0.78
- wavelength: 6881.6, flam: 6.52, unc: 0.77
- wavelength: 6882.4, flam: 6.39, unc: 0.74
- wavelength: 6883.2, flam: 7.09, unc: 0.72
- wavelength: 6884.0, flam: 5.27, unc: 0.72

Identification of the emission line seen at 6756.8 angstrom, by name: [S II]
